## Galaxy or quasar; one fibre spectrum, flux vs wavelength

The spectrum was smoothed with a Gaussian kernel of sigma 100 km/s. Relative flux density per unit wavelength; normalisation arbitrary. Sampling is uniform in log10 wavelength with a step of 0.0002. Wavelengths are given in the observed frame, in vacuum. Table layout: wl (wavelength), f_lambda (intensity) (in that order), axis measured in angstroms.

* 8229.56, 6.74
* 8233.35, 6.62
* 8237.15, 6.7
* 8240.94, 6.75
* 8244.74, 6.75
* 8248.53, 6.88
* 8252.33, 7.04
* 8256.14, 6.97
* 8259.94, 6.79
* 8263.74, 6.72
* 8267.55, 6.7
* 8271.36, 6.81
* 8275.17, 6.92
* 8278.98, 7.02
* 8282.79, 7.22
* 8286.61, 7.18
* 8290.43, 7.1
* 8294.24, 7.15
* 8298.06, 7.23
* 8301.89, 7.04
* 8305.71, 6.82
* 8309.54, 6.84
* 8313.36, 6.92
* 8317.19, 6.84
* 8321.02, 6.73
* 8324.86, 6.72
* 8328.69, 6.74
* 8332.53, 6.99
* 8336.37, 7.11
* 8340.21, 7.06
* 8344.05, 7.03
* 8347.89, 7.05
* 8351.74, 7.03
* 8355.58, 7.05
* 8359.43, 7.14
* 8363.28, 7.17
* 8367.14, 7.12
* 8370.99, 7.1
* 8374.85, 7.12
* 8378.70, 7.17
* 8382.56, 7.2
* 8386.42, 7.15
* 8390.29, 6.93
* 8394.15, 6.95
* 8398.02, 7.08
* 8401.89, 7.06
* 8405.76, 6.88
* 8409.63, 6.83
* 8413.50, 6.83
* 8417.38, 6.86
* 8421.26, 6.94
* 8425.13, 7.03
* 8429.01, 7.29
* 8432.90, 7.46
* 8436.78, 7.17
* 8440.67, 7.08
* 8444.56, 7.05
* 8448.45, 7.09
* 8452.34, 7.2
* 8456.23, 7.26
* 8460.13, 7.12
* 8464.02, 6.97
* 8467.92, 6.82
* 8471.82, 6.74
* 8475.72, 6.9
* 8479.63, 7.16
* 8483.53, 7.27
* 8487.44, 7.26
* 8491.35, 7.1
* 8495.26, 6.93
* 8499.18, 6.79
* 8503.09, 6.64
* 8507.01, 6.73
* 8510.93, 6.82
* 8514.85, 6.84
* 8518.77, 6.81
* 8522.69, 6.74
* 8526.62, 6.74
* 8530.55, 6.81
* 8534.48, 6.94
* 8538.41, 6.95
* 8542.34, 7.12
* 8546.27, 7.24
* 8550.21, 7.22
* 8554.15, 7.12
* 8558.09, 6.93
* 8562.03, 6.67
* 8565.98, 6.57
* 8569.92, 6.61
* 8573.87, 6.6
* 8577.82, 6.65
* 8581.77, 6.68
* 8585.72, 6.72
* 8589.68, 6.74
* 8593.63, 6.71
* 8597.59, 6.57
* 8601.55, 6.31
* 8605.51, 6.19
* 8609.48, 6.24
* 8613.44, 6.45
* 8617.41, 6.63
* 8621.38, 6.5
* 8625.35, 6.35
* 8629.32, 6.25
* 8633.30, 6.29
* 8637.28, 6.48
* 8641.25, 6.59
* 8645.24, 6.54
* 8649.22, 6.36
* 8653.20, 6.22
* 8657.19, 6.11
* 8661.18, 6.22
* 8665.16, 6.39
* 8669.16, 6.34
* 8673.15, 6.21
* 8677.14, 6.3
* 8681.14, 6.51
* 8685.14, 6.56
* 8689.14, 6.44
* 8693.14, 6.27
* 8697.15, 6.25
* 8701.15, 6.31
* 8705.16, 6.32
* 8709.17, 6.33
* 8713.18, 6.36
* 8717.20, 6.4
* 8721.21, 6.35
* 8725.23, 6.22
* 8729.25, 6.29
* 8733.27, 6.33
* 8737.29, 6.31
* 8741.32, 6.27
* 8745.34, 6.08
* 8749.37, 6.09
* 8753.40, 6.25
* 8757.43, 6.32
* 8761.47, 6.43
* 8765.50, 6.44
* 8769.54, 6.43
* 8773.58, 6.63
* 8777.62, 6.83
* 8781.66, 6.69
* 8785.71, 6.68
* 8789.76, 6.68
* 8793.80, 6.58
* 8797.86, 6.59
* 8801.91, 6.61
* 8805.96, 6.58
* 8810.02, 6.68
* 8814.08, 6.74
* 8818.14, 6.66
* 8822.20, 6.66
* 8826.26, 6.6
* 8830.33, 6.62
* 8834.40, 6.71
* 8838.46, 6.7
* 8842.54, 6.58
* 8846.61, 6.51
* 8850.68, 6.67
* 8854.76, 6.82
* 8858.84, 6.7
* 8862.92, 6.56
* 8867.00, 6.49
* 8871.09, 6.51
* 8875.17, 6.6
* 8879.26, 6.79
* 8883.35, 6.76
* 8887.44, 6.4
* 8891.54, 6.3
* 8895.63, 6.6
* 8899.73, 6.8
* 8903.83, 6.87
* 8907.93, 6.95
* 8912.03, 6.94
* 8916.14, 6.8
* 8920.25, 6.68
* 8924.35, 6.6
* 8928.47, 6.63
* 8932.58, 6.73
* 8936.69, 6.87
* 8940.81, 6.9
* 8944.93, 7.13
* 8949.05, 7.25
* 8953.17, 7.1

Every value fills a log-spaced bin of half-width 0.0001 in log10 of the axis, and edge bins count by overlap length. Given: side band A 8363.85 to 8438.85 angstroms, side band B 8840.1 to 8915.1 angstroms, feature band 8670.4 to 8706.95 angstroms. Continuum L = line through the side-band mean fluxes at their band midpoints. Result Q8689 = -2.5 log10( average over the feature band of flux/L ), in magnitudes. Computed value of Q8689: 0.077 mag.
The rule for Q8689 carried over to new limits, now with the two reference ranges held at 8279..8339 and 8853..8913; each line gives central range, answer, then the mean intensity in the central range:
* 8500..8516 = 0.018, 6.76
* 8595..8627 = 0.066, 6.41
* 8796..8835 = 0.010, 6.64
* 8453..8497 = -0.026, 7.05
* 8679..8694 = 0.052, 6.46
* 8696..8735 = 0.073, 6.32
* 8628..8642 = 0.067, 6.39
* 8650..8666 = 0.092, 6.24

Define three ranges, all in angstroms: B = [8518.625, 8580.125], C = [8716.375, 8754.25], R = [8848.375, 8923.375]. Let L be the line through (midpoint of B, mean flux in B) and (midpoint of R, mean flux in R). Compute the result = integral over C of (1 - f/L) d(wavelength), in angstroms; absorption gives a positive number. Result 2.8 angstroms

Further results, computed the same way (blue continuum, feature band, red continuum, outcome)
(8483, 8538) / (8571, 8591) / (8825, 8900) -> 0.4 angstroms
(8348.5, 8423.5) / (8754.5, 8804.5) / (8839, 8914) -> 1.2 angstroms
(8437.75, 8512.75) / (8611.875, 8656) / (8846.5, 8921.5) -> 2.9 angstroms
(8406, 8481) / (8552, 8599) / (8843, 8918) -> 1.4 angstroms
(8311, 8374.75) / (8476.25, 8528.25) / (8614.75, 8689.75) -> -1.8 angstroms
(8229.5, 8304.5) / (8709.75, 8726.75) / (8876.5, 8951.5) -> 1.2 angstroms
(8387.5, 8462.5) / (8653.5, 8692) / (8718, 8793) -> 1.4 angstroms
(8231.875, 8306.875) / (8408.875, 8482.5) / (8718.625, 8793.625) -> -3.4 angstroms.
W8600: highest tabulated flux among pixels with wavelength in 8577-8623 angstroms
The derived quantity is 6.74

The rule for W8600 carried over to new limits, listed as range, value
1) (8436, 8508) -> 7.27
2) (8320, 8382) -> 7.17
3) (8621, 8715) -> 6.59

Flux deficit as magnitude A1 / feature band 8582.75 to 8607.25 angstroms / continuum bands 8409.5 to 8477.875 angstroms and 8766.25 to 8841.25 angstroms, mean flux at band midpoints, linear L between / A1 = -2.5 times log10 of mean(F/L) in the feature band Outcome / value 0.05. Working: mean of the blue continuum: 7.04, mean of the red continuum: 6.64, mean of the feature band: 6.55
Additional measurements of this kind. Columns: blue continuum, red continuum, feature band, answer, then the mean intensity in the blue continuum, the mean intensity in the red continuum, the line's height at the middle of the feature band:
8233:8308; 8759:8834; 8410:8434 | -0.03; 6.93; 6.62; 6.84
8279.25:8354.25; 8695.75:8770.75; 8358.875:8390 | -0.04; 6.99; 6.3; 6.9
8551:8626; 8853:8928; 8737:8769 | 0.06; 6.61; 6.67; 6.64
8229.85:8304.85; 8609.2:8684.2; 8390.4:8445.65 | -0.05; 6.92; 6.37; 6.7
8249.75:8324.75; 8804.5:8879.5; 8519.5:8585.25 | -0.01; 6.94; 6.64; 6.8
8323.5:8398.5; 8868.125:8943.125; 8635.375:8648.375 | 0.06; 7.05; 6.71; 6.87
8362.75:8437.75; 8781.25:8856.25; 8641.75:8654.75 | 0.07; 7.06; 6.65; 6.82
